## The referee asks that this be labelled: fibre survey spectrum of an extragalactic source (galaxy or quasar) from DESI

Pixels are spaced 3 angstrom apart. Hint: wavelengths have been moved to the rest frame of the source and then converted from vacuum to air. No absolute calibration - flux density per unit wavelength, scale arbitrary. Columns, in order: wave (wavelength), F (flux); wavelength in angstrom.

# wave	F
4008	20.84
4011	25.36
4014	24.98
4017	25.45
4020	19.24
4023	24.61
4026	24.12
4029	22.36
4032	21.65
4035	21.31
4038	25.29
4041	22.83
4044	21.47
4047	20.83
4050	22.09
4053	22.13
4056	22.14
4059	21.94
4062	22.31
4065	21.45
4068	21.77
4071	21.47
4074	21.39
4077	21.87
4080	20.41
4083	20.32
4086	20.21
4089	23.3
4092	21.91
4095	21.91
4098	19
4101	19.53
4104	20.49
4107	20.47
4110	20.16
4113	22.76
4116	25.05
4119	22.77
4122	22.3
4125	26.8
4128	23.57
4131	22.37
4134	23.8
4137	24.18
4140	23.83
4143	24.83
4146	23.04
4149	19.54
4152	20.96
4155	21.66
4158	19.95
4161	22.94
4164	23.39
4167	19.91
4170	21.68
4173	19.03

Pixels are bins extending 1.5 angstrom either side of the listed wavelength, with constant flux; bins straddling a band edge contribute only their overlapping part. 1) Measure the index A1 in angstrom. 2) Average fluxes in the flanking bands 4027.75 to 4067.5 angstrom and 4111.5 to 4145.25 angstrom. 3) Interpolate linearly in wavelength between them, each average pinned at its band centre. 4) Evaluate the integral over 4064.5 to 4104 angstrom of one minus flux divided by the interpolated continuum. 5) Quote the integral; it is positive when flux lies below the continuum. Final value 3.1 angstrom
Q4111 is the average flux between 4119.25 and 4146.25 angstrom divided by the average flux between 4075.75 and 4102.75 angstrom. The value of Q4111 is 1.1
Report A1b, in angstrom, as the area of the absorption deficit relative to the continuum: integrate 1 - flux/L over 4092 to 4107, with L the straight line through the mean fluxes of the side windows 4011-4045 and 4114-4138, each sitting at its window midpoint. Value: 2.04 angstrom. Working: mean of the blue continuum 23.2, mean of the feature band 20.4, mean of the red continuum 23.8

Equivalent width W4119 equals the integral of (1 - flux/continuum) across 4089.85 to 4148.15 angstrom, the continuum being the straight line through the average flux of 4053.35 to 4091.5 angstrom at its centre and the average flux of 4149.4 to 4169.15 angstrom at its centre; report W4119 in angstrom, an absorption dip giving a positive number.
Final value -2.9 angstrom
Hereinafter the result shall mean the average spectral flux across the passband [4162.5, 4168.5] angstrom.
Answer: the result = 21.7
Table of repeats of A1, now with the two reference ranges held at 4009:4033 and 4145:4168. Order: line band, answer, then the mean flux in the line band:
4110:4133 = -1.6 angstrom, 23.4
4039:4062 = 1.0 angstrom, 22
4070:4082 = 0.7 angstrom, 21.2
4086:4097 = 0.2 angstrom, 21.9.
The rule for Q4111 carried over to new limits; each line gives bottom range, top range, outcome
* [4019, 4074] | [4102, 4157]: 1.02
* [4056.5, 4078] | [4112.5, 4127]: 1.10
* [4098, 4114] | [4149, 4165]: 1.05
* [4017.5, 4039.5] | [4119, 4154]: 1.02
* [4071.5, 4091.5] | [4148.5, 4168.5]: 1.00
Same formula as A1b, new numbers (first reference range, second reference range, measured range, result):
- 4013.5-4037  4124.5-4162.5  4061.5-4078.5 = 0.89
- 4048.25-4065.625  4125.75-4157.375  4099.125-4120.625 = 0.90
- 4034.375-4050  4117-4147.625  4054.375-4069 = 0.48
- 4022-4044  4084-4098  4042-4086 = 1.35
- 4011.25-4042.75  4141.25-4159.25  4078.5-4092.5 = 0.83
